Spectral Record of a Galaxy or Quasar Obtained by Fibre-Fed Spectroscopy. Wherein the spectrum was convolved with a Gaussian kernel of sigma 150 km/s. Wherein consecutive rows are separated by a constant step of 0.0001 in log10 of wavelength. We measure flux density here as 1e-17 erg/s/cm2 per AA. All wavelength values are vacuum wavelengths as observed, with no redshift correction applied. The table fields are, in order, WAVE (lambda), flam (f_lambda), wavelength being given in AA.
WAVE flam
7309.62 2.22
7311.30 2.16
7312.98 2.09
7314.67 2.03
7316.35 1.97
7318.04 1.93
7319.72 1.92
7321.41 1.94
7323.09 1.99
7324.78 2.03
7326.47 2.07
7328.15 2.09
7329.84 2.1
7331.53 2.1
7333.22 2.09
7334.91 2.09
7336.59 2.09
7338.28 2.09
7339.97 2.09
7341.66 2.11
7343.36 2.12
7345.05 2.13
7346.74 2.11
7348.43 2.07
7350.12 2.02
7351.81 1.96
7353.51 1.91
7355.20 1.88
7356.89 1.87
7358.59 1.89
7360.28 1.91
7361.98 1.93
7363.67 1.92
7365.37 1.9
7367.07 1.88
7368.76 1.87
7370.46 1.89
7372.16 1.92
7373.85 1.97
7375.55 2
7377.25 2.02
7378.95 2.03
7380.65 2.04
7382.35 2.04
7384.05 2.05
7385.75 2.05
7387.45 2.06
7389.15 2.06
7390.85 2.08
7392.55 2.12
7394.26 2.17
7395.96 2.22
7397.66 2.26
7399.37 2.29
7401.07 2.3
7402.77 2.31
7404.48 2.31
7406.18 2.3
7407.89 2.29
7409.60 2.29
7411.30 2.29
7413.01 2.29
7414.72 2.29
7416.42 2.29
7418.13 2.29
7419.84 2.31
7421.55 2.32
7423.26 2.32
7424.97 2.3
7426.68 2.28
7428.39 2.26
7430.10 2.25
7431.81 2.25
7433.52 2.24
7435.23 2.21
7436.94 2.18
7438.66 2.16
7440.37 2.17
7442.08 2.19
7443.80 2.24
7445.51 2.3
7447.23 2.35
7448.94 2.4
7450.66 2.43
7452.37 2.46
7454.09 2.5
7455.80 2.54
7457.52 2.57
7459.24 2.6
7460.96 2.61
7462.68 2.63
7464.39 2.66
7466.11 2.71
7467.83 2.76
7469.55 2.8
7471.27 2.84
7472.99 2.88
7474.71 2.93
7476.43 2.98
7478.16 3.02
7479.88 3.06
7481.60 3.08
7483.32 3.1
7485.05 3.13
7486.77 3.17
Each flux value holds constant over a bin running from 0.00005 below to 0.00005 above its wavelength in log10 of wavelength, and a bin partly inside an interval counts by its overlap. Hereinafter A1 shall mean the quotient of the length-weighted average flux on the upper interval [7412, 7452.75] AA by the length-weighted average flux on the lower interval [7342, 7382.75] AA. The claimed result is 1.16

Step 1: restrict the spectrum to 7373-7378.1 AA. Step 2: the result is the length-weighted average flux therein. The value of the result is 2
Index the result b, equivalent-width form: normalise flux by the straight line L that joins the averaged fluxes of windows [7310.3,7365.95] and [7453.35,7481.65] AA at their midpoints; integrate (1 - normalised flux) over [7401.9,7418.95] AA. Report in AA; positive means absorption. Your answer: 1.0 AA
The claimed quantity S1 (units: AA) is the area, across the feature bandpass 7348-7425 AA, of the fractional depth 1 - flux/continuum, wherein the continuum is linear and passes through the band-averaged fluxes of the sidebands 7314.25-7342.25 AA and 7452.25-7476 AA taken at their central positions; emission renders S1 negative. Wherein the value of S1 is 7.3 AA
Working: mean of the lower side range 2.04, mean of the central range 2.1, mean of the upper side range 2.69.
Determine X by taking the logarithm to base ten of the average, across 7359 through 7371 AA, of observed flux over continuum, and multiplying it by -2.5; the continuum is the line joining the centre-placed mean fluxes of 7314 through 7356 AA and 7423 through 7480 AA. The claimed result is 0.14 mag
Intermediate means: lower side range 2.04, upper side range 2.5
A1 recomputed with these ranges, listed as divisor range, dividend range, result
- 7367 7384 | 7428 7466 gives 1.21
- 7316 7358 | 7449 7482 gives 1.34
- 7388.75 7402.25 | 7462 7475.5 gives 1.27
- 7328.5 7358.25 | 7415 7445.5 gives 1.10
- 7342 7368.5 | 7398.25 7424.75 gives 1.17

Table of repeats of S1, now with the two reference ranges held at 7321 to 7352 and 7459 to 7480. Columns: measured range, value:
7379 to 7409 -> 2.7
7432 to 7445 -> 2.1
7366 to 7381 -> 2.1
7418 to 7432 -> 1.5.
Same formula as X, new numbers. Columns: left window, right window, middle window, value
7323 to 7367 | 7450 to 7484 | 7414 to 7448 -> 0.13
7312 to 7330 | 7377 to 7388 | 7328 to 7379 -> 0.02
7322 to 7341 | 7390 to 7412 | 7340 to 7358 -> 0.05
